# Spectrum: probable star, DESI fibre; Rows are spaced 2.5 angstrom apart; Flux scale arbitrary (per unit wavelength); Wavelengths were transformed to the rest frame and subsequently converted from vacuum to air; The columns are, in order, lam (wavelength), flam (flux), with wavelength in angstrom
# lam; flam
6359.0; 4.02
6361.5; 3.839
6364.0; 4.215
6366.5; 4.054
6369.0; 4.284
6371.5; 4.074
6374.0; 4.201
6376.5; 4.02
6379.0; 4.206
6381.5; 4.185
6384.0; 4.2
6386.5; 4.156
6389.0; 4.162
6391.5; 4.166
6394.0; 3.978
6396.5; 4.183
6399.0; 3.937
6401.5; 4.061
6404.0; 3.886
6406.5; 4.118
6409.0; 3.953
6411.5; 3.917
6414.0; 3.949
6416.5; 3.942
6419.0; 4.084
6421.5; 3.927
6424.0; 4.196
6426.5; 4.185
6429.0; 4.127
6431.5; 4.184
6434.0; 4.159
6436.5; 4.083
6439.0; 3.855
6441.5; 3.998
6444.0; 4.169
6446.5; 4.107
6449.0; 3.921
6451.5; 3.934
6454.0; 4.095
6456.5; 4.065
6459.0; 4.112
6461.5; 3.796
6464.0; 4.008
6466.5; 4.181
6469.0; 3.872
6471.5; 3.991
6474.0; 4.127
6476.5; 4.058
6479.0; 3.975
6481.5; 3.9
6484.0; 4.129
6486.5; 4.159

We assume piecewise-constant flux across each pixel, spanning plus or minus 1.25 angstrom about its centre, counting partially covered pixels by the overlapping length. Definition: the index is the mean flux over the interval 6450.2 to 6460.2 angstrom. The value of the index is 4.05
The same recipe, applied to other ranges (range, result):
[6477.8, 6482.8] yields 3.94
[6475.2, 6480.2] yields 4.02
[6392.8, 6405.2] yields 4.01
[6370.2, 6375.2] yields 4.14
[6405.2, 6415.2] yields 3.98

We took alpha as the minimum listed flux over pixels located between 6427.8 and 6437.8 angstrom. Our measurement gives 4.083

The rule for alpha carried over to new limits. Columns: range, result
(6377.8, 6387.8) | 4.156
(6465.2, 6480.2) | 3.872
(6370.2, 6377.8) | 4.02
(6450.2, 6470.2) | 3.796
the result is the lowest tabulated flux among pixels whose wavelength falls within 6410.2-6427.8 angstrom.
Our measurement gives 3.917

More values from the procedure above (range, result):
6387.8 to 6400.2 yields 3.937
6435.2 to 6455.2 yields 3.855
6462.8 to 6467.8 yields 4.008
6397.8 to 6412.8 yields 3.886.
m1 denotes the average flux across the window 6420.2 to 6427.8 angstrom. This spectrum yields 4.1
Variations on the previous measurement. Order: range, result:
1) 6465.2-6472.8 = 4.02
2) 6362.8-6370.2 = 4.18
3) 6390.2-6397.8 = 4.11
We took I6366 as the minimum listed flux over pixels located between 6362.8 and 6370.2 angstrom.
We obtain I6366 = 4.054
